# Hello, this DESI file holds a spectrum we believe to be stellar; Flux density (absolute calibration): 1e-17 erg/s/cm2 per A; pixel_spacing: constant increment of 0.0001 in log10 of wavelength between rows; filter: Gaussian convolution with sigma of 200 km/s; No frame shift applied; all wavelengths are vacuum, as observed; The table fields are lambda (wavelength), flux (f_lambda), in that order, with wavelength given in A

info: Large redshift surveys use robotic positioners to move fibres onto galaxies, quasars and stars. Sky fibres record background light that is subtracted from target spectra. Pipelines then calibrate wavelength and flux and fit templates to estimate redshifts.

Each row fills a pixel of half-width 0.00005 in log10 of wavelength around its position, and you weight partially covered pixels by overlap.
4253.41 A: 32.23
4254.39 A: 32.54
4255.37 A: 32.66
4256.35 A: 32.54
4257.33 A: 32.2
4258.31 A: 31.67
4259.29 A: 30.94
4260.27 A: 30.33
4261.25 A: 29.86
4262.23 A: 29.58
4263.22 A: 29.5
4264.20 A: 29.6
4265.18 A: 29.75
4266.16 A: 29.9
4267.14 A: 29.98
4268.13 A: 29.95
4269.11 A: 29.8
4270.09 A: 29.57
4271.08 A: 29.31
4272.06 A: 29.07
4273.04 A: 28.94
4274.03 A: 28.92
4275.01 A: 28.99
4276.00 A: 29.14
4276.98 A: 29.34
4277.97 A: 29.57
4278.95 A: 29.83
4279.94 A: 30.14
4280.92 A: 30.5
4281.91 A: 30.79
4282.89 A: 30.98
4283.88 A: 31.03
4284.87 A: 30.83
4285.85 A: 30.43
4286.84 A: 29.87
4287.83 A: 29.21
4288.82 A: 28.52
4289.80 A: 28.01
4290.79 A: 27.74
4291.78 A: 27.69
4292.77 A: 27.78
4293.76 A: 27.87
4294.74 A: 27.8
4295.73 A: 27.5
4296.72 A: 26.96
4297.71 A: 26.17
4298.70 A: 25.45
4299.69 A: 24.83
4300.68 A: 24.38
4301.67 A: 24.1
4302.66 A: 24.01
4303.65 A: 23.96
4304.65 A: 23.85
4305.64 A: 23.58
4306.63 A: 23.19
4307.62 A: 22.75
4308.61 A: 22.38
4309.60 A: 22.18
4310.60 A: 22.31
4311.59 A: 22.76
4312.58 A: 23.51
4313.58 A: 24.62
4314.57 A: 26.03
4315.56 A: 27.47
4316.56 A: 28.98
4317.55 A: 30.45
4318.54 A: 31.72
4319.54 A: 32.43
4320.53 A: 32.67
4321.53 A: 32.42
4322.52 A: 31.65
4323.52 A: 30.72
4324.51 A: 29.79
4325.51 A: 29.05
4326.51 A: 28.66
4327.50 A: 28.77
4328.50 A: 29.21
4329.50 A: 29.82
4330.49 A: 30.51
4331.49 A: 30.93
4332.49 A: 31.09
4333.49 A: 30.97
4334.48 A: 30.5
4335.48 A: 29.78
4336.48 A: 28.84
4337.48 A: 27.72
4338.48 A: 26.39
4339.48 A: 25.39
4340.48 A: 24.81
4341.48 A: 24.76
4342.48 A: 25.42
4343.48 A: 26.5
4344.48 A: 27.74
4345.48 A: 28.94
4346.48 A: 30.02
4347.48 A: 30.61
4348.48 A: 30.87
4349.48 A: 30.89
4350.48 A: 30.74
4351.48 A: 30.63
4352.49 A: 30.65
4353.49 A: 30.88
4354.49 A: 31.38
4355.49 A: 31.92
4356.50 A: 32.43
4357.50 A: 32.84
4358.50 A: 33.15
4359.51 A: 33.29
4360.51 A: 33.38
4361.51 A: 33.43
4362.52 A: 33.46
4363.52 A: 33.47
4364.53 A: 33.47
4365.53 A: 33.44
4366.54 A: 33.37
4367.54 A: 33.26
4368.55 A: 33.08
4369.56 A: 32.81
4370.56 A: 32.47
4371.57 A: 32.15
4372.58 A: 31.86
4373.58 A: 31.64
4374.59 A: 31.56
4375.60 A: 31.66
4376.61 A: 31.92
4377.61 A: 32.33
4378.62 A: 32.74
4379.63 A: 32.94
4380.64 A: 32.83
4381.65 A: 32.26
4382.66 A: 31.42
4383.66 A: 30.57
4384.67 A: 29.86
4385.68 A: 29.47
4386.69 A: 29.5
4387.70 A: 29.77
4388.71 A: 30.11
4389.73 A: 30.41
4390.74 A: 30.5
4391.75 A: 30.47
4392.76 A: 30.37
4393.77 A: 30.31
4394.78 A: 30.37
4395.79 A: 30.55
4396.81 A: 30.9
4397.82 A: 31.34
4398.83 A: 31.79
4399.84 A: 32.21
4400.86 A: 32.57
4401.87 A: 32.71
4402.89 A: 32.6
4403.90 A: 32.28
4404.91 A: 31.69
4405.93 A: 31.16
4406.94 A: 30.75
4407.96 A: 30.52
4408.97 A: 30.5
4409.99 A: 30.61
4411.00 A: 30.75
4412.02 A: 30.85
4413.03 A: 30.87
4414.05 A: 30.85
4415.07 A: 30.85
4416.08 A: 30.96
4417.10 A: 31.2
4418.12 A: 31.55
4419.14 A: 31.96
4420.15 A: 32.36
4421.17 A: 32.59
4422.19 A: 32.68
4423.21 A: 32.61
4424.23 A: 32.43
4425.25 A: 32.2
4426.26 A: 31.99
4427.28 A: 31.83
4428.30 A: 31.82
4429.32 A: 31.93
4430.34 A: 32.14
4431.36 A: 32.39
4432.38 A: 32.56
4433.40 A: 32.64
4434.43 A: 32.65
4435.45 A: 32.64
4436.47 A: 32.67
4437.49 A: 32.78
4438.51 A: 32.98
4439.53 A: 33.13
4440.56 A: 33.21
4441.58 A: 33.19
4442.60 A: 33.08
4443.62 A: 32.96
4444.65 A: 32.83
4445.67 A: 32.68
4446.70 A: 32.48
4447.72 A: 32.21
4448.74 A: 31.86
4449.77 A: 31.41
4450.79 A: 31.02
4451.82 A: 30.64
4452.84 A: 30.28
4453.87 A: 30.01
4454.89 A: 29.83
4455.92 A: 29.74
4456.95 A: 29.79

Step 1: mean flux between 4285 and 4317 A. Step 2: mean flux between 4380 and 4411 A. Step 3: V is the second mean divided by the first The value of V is 1.2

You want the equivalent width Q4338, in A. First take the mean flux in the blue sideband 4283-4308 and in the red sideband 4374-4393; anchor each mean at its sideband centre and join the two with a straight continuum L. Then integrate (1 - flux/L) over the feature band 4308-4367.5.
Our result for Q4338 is -1.4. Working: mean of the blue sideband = 26.8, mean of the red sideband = 31.1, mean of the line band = 29.6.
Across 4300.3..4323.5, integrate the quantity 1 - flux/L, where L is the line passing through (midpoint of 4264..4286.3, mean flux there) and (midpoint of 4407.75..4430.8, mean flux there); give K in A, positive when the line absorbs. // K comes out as 3.1 A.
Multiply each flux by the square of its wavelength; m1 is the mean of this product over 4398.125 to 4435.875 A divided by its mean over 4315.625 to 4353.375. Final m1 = 1.12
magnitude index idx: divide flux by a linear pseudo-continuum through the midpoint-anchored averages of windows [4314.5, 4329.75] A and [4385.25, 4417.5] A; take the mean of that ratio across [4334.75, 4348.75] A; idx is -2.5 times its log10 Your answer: 0.098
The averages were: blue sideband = 30.1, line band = 27.7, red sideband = 30.9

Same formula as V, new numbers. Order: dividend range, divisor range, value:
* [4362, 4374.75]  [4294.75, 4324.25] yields 1.24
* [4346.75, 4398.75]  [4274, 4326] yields 1.14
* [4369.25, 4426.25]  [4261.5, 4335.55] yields 1.11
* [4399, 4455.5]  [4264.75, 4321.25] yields 1.15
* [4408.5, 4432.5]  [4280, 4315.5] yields 1.20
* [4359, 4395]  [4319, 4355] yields 1.08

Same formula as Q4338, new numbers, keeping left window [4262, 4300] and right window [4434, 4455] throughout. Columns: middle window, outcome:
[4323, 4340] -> 0.4 A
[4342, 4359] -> 0.0 A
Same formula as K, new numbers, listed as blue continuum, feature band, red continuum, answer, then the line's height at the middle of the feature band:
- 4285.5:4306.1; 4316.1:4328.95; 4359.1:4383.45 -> -0.8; 28.8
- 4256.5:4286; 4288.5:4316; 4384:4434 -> 4.6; 30.3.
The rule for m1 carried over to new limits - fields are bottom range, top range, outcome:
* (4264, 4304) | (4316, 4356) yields 1.06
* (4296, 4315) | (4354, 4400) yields 1.37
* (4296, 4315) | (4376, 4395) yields 1.33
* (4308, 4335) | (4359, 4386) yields 1.16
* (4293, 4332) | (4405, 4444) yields 1.24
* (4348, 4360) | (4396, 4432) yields 1.03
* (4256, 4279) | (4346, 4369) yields 1.12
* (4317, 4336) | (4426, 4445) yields 1.12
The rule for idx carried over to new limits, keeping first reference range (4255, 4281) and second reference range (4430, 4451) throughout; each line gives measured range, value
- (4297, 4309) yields 0.26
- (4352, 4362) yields -0.03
